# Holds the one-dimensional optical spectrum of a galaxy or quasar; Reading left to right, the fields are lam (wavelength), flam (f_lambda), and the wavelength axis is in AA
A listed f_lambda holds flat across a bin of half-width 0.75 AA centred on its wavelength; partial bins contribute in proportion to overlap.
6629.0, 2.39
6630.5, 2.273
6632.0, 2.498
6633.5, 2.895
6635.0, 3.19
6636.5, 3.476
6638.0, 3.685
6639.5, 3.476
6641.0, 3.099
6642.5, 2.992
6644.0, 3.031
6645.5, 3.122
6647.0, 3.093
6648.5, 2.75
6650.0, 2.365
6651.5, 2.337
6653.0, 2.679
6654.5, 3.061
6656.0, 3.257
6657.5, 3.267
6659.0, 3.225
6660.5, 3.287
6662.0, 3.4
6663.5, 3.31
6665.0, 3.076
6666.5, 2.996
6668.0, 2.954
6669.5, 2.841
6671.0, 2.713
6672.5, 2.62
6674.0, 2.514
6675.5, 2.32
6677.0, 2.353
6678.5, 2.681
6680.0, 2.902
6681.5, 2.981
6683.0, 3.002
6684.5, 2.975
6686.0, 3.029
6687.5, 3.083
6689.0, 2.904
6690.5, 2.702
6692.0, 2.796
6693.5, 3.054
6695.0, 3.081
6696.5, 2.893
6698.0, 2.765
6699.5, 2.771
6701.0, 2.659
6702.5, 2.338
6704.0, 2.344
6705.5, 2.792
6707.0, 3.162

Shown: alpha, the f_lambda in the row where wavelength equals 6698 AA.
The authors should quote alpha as 2.765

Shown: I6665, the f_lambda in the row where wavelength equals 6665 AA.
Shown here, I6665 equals 3.076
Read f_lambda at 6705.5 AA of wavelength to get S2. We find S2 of 2.792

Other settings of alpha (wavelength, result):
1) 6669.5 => 2.841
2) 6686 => 3.029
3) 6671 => 2.713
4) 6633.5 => 2.895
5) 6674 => 2.514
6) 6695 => 3.081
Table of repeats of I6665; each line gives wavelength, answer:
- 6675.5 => 2.32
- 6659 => 3.225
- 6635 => 3.19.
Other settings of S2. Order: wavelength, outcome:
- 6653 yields 2.679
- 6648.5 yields 2.75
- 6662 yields 3.4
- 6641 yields 3.099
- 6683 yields 3.002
